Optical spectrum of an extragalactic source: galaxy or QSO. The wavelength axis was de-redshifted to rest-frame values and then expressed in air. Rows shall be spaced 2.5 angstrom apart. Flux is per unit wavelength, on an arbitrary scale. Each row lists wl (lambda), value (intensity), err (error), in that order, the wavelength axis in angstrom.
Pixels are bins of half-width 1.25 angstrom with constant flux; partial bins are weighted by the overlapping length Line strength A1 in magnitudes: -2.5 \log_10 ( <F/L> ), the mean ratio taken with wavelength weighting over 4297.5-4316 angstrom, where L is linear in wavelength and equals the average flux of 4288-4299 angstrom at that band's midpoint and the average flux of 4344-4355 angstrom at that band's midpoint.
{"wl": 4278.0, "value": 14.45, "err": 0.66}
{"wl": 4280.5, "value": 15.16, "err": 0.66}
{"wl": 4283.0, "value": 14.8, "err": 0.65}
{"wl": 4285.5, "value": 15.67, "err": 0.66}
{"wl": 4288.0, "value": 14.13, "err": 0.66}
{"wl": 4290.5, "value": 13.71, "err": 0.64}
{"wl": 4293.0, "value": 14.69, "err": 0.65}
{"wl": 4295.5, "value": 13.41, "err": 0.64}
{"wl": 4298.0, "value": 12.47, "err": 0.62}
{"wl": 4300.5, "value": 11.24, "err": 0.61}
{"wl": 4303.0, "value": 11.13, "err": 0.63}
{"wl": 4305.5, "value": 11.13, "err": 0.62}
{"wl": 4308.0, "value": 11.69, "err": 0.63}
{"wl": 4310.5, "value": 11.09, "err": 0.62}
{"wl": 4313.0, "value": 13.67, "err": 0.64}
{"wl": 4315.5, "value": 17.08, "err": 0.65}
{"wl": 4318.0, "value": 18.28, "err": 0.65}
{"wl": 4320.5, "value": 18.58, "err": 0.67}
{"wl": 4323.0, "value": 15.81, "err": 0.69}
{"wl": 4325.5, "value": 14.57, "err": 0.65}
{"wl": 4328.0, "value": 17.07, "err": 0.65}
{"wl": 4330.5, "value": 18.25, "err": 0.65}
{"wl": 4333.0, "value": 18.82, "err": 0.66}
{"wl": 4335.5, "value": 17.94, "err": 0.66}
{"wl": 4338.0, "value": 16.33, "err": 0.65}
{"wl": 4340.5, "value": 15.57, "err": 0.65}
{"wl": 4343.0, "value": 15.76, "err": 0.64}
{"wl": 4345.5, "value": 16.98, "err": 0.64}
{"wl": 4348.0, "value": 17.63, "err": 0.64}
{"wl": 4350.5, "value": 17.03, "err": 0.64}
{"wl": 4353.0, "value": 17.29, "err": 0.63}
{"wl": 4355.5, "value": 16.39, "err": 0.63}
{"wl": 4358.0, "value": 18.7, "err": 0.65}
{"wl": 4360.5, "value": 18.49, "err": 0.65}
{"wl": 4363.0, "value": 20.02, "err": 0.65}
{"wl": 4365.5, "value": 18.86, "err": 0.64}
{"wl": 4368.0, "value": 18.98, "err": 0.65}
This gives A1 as 0.18 mag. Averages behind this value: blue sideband 13.7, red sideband 17.1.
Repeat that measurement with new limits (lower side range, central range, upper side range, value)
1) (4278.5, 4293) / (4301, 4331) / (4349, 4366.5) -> 0.10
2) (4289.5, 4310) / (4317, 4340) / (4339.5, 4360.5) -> -0.15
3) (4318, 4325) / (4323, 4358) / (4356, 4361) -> 0.05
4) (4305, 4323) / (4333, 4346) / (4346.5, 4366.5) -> 0.00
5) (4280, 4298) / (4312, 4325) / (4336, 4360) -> -0.07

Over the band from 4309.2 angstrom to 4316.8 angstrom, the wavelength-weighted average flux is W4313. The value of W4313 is 14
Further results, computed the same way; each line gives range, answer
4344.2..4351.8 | 17.2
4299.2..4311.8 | 11.3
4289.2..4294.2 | 14.2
